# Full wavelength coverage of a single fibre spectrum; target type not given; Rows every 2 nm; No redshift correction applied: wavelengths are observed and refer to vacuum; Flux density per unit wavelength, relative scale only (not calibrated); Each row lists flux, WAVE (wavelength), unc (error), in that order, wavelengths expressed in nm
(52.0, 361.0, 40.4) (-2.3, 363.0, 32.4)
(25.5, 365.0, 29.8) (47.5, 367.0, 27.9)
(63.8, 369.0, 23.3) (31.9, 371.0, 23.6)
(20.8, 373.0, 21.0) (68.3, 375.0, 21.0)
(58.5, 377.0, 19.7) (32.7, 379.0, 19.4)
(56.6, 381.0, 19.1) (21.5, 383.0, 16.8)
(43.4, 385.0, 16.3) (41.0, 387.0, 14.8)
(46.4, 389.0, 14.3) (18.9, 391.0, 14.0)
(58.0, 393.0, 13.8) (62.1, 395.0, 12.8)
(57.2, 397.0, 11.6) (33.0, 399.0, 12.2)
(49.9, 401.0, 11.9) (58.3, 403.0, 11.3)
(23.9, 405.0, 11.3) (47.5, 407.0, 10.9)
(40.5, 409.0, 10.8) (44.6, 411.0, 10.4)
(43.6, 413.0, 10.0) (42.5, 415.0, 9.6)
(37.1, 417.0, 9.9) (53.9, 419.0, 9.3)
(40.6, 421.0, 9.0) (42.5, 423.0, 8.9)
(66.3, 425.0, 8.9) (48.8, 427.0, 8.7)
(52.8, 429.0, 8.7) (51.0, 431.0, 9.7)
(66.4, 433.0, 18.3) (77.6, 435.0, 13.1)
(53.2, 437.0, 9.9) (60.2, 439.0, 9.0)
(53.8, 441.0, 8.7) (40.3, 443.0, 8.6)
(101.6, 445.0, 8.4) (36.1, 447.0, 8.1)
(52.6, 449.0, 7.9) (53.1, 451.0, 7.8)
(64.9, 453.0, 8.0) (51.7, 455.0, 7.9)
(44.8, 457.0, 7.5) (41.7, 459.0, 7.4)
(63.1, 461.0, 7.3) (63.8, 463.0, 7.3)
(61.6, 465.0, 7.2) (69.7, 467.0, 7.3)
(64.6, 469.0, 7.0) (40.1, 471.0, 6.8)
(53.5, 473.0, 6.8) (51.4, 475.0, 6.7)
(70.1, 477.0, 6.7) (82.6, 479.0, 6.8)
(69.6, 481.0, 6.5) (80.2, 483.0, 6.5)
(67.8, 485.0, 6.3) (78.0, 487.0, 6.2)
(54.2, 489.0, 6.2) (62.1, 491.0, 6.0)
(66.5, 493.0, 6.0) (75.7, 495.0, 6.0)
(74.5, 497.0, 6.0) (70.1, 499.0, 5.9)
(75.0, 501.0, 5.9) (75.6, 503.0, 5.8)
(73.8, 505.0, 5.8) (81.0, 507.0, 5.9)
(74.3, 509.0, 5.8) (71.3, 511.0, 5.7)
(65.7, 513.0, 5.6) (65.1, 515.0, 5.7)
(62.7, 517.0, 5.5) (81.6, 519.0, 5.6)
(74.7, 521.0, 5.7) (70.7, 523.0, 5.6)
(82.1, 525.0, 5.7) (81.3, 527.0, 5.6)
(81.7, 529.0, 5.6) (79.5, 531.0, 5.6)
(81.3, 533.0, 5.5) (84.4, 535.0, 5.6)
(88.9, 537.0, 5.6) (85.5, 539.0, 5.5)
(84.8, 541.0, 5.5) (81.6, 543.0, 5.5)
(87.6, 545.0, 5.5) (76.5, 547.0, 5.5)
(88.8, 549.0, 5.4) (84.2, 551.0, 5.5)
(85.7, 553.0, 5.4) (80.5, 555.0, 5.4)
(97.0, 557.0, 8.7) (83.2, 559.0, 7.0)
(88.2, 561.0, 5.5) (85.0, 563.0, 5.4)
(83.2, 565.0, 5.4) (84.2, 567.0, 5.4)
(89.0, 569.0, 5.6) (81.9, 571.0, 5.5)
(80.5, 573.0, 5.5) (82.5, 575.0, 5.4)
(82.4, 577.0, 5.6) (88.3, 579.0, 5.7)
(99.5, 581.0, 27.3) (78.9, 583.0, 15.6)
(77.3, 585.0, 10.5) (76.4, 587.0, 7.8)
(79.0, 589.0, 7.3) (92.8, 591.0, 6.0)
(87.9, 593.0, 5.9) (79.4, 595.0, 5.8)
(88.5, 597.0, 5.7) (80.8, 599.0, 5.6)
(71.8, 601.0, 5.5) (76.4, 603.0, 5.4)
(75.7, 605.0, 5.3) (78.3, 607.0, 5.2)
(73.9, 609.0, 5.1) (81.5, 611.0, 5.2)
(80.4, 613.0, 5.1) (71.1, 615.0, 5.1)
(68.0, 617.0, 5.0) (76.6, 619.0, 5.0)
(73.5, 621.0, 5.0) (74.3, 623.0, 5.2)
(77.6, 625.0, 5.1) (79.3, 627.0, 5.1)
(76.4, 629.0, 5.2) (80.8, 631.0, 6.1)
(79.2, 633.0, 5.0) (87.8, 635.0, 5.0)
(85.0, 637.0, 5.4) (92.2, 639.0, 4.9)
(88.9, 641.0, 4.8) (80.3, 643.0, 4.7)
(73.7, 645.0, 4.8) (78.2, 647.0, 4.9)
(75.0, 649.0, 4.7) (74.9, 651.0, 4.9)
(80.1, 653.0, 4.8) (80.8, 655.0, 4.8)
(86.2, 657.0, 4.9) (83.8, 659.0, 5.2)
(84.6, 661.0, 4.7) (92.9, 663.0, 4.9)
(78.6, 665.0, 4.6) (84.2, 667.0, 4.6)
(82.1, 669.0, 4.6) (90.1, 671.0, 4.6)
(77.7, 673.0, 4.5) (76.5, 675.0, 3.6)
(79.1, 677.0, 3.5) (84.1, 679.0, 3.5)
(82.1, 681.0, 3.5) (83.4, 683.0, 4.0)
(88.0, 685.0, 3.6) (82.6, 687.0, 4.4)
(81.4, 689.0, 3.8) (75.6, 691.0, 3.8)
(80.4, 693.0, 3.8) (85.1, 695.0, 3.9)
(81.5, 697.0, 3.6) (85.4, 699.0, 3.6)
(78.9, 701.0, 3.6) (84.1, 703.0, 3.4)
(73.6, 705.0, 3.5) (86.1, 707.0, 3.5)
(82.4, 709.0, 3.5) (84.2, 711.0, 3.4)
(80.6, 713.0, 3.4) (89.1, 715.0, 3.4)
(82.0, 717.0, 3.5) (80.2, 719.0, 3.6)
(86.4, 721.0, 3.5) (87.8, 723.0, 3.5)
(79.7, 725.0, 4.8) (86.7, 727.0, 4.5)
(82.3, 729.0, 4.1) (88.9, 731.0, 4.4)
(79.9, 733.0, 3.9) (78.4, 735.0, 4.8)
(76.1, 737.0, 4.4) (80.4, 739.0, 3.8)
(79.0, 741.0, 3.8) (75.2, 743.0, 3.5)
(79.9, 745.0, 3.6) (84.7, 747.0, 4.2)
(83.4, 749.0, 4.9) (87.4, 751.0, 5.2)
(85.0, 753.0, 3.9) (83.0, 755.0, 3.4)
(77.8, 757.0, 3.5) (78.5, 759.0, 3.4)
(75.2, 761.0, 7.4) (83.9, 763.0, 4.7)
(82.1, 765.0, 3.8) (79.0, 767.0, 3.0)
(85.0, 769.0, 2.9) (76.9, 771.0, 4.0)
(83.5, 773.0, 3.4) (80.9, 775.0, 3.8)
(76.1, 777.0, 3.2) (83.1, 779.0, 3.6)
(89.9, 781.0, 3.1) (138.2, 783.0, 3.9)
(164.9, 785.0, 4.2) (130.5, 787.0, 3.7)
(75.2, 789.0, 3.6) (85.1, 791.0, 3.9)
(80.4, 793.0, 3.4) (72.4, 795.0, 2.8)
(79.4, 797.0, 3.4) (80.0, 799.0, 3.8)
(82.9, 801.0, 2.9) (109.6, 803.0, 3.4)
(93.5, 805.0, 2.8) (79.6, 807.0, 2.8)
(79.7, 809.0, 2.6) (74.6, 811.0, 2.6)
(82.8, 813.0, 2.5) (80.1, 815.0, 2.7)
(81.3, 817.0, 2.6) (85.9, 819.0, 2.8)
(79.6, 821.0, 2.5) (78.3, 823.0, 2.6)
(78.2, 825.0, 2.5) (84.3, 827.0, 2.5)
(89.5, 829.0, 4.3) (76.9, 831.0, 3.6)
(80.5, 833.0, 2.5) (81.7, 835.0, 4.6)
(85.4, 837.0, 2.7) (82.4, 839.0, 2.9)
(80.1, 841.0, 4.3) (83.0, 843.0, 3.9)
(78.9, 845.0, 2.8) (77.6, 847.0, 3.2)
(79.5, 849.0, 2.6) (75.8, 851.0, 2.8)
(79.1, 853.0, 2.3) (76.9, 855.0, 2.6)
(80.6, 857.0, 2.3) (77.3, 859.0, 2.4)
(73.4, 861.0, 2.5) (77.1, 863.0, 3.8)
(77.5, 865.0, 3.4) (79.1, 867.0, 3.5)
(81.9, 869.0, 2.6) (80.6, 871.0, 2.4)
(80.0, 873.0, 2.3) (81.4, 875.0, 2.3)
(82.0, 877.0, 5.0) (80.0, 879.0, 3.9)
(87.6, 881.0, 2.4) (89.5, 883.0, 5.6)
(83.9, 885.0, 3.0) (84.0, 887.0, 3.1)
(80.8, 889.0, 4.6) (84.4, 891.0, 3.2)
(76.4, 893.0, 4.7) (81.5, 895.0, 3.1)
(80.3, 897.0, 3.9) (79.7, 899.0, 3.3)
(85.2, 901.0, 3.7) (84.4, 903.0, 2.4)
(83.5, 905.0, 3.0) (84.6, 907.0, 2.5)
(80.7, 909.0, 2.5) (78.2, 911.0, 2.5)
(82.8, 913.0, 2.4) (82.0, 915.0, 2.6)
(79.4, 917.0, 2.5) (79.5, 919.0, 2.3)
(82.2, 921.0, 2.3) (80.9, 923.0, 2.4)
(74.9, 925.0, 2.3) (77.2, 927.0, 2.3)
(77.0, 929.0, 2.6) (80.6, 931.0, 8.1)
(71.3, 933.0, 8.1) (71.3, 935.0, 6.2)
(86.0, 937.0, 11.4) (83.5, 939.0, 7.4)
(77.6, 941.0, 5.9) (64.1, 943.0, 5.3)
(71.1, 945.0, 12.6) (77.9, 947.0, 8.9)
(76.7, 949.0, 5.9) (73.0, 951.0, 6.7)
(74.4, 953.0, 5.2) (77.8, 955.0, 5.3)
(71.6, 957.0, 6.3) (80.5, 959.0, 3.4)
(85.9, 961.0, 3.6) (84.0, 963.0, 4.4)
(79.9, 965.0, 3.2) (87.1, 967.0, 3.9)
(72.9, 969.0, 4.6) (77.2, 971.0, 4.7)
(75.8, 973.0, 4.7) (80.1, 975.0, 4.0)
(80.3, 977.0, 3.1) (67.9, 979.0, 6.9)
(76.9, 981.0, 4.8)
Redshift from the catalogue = 0.19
